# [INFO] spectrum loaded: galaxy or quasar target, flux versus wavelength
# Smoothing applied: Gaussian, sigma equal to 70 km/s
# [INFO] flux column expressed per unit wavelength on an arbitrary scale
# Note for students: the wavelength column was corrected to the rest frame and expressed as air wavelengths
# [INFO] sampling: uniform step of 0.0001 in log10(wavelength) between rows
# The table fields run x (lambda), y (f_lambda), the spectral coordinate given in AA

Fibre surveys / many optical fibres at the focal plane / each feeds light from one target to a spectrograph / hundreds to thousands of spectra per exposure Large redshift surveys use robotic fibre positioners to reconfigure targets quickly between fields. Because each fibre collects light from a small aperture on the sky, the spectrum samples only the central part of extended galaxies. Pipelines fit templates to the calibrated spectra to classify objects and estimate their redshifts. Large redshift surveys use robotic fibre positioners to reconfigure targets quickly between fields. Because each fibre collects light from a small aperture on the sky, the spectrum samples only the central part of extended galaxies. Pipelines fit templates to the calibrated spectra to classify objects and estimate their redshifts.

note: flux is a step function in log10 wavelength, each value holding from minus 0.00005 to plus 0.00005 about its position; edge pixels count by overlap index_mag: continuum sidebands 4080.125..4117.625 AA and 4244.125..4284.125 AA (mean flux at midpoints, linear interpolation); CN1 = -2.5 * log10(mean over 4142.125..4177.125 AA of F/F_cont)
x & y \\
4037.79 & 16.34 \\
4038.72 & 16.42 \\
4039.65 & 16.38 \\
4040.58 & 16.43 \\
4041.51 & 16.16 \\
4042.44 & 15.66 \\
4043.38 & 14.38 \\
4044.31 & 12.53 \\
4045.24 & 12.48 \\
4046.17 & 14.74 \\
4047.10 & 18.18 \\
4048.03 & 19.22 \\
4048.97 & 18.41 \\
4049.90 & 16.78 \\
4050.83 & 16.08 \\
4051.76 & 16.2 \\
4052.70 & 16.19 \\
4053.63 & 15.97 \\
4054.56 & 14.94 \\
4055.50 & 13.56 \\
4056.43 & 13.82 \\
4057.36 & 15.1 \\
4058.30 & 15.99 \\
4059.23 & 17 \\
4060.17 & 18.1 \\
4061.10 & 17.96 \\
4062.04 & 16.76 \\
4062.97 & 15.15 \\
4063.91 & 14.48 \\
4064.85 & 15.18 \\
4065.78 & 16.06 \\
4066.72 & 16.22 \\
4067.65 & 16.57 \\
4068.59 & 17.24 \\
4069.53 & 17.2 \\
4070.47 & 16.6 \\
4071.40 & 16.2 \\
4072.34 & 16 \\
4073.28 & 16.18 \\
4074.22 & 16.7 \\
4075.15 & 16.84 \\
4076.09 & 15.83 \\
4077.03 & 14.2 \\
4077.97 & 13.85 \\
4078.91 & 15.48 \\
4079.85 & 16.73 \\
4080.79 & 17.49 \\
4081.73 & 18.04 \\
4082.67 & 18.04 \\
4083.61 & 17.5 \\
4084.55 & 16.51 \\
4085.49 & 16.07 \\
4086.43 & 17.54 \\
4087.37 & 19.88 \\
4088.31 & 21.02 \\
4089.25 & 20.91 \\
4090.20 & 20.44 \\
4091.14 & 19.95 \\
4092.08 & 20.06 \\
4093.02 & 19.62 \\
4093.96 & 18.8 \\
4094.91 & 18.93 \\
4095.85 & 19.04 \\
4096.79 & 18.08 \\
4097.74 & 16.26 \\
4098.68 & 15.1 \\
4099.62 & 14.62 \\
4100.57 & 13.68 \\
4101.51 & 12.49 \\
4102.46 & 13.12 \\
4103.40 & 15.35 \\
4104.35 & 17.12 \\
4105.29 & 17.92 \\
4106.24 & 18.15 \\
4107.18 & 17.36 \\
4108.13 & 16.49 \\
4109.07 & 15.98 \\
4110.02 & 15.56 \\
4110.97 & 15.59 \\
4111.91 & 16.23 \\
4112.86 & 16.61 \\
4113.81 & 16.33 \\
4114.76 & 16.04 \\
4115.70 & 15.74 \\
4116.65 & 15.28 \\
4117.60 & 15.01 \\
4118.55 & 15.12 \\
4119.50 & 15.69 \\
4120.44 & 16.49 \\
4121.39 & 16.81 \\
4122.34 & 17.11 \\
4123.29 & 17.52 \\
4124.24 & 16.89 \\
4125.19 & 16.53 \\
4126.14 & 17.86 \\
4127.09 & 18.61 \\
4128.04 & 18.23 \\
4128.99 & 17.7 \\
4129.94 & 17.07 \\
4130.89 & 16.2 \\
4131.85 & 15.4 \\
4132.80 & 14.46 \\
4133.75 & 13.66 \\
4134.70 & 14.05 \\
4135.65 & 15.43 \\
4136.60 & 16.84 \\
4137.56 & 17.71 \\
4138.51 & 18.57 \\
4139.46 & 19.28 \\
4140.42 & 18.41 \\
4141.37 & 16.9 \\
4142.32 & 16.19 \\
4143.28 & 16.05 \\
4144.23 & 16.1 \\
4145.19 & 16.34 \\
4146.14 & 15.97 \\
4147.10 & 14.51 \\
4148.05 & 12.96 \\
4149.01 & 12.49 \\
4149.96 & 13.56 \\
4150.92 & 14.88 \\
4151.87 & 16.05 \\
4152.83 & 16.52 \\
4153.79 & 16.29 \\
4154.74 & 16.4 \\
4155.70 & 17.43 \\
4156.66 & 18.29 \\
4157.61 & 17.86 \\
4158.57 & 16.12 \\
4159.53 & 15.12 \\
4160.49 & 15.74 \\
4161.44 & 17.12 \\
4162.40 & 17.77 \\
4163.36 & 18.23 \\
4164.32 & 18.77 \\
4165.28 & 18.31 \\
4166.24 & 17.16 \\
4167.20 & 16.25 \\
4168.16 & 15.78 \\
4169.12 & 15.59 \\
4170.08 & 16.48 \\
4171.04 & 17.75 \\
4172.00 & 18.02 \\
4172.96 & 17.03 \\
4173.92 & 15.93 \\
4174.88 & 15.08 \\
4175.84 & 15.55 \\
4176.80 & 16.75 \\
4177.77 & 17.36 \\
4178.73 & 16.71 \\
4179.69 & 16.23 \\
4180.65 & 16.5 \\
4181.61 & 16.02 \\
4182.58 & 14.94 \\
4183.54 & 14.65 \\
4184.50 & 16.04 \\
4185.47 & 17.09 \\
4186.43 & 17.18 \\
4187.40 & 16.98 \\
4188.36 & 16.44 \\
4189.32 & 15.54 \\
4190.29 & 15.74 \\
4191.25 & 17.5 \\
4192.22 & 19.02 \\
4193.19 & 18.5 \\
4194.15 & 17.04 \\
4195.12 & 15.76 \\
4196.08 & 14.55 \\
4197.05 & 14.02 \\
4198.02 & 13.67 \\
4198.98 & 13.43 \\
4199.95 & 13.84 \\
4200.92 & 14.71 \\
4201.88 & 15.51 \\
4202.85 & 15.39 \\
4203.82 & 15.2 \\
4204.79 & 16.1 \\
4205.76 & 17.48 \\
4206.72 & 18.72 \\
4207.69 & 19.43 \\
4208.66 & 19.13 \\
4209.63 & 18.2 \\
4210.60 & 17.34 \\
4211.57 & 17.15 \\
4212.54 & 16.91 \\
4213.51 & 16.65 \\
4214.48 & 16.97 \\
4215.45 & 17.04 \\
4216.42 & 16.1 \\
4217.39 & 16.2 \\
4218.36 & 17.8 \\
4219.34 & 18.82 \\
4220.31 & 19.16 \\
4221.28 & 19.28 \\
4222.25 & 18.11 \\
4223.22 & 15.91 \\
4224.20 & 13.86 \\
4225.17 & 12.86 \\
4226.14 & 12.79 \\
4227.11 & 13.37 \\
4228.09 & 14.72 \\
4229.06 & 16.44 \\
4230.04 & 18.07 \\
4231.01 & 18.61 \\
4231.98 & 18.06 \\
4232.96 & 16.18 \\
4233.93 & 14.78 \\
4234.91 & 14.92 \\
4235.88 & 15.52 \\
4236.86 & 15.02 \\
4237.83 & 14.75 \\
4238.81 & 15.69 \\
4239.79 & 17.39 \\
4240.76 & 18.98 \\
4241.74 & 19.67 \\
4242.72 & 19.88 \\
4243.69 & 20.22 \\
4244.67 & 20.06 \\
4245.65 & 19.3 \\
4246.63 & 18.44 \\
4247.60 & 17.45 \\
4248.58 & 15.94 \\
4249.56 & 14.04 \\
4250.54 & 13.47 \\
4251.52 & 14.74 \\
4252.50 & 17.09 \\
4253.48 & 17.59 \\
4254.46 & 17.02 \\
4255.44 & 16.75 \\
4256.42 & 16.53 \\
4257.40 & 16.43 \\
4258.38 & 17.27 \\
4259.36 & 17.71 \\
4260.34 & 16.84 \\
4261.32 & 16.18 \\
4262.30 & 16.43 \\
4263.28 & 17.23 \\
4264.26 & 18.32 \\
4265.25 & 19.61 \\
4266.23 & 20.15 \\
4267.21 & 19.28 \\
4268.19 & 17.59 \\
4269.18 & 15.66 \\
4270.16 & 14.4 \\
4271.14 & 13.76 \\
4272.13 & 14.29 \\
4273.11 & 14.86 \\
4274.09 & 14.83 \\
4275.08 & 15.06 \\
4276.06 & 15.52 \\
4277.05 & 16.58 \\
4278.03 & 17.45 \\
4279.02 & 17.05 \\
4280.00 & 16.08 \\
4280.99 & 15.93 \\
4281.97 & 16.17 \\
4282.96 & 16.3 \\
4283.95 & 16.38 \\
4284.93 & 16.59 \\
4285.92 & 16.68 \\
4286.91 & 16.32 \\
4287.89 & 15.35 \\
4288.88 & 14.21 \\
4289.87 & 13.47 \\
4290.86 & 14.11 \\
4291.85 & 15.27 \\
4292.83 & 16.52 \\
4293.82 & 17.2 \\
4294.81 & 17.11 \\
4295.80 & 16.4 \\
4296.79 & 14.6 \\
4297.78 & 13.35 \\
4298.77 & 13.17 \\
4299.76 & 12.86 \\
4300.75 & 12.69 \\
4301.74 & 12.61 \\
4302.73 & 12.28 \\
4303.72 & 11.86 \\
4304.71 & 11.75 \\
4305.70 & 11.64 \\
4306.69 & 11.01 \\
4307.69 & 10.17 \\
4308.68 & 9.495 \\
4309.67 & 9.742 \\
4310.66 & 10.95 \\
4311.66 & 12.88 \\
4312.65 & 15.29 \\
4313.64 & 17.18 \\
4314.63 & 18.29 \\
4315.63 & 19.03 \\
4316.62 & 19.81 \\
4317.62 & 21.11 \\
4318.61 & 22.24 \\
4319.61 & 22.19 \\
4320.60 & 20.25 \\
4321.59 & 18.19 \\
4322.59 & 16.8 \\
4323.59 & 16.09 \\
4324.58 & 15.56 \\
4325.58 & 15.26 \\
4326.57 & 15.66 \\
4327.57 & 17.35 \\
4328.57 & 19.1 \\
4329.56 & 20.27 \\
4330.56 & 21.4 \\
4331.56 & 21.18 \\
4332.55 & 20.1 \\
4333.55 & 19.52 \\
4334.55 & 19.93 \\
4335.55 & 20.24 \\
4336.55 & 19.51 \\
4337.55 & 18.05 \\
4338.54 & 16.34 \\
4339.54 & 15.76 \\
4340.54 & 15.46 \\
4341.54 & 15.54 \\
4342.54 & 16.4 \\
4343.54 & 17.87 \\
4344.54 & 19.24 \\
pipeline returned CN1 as 0.04 mag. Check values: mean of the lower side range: 17.1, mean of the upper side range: 16.6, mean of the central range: 16.3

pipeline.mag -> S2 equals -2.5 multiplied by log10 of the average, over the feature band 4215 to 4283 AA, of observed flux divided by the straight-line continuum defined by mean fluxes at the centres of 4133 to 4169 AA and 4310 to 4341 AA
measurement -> 0.04 mag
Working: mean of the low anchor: 16.3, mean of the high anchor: 18.1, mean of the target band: 16.7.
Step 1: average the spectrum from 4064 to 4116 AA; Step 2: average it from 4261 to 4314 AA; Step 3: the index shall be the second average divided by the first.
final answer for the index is 0.9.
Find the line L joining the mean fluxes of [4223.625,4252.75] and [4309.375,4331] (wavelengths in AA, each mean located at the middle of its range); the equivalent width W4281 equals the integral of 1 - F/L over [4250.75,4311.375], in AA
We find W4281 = 6.2 AA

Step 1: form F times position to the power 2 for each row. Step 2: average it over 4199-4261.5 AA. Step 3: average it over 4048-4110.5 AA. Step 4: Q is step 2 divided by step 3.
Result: 1.08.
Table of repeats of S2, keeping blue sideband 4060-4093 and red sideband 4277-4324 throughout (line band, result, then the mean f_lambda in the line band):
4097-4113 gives 0.077 mag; 15.8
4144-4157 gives 0.071 mag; 15.5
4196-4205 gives 0.111 mag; 14.6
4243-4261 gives -0.087 mag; 17.1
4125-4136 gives 0.030 mag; 16.3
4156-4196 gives -0.023 mag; 16.7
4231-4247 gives -0.104 mag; 17.5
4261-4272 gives -0.094 mag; 17.1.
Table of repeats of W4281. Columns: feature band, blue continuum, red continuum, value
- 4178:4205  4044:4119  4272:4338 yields 0.7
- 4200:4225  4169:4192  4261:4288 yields -0.8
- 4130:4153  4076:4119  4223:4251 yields 1.3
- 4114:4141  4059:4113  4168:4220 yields 0.3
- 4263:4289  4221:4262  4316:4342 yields 1.5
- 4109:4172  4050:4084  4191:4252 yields -0.1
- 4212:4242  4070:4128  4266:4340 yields -0.1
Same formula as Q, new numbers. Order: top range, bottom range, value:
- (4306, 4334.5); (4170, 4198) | 1.11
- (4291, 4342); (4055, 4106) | 1.08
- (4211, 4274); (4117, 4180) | 1.06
